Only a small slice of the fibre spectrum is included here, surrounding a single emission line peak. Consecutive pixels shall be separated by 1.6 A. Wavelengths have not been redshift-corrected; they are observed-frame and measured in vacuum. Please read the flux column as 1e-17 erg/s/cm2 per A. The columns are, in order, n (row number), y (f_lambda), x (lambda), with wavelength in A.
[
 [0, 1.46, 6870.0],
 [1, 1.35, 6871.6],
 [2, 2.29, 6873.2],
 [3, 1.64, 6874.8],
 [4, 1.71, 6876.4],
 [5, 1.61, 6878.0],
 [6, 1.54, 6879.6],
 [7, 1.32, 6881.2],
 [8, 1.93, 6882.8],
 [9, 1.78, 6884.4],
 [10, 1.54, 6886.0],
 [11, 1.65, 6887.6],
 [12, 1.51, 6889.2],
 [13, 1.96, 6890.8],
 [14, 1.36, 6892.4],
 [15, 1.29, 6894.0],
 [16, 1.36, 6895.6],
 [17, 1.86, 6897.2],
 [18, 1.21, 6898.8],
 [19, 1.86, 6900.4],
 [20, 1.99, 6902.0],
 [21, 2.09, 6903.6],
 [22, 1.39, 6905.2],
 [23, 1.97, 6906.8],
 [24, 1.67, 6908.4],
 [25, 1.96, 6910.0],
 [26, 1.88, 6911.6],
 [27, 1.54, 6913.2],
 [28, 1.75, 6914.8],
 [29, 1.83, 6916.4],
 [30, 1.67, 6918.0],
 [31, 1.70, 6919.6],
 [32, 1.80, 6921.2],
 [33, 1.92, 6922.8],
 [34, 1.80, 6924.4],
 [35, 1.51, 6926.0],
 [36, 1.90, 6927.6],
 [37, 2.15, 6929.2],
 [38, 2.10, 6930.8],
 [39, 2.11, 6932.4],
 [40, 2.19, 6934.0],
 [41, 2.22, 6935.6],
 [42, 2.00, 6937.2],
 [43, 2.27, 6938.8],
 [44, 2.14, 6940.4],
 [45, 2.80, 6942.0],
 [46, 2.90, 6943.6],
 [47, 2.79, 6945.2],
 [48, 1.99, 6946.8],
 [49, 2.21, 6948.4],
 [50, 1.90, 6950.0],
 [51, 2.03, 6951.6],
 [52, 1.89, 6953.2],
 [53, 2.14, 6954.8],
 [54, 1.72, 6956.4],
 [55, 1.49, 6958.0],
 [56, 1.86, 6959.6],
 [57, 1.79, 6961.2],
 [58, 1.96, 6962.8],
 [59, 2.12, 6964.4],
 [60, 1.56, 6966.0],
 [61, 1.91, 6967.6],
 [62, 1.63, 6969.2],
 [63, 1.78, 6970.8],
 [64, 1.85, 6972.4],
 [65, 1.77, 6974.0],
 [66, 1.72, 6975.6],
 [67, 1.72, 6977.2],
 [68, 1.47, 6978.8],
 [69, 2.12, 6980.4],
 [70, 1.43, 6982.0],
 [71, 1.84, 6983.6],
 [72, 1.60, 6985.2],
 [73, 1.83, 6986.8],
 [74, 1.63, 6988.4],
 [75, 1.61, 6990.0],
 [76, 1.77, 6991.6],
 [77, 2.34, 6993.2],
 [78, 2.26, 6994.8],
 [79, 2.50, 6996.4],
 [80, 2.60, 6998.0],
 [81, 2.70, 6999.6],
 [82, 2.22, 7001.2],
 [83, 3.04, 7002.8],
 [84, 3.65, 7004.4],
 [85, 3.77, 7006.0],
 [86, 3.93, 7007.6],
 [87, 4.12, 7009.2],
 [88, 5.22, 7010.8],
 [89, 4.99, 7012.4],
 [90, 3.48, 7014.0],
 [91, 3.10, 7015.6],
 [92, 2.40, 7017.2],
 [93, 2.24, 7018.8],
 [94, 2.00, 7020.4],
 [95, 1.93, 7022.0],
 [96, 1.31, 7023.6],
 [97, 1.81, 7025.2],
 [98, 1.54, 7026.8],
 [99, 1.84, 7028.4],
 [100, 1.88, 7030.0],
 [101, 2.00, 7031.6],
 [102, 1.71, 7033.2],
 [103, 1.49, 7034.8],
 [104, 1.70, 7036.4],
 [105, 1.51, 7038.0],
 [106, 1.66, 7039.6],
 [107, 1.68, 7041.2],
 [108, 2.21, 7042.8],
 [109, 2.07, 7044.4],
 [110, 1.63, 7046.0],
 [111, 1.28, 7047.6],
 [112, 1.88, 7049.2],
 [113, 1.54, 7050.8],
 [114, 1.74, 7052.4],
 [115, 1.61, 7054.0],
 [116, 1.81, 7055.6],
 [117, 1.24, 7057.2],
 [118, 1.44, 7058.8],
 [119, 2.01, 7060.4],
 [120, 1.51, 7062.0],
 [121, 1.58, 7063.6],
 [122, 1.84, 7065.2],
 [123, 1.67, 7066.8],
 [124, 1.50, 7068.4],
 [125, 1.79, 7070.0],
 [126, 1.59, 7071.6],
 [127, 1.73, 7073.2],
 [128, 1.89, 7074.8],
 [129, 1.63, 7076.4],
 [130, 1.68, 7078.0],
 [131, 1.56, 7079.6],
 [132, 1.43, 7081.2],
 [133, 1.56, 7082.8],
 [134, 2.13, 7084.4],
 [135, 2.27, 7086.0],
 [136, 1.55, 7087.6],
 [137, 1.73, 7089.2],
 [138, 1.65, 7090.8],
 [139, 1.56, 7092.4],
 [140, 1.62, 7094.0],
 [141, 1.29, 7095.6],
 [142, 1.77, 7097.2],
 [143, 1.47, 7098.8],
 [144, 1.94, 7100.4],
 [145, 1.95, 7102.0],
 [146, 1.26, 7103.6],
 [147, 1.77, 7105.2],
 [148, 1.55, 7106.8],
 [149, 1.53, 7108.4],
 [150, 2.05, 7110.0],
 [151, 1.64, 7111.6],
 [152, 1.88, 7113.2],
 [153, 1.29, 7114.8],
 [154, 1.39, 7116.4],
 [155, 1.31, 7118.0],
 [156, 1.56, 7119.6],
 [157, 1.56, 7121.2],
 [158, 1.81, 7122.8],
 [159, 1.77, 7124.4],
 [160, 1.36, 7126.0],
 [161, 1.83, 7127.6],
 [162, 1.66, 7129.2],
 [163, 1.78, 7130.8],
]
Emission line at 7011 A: [O III] 5007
